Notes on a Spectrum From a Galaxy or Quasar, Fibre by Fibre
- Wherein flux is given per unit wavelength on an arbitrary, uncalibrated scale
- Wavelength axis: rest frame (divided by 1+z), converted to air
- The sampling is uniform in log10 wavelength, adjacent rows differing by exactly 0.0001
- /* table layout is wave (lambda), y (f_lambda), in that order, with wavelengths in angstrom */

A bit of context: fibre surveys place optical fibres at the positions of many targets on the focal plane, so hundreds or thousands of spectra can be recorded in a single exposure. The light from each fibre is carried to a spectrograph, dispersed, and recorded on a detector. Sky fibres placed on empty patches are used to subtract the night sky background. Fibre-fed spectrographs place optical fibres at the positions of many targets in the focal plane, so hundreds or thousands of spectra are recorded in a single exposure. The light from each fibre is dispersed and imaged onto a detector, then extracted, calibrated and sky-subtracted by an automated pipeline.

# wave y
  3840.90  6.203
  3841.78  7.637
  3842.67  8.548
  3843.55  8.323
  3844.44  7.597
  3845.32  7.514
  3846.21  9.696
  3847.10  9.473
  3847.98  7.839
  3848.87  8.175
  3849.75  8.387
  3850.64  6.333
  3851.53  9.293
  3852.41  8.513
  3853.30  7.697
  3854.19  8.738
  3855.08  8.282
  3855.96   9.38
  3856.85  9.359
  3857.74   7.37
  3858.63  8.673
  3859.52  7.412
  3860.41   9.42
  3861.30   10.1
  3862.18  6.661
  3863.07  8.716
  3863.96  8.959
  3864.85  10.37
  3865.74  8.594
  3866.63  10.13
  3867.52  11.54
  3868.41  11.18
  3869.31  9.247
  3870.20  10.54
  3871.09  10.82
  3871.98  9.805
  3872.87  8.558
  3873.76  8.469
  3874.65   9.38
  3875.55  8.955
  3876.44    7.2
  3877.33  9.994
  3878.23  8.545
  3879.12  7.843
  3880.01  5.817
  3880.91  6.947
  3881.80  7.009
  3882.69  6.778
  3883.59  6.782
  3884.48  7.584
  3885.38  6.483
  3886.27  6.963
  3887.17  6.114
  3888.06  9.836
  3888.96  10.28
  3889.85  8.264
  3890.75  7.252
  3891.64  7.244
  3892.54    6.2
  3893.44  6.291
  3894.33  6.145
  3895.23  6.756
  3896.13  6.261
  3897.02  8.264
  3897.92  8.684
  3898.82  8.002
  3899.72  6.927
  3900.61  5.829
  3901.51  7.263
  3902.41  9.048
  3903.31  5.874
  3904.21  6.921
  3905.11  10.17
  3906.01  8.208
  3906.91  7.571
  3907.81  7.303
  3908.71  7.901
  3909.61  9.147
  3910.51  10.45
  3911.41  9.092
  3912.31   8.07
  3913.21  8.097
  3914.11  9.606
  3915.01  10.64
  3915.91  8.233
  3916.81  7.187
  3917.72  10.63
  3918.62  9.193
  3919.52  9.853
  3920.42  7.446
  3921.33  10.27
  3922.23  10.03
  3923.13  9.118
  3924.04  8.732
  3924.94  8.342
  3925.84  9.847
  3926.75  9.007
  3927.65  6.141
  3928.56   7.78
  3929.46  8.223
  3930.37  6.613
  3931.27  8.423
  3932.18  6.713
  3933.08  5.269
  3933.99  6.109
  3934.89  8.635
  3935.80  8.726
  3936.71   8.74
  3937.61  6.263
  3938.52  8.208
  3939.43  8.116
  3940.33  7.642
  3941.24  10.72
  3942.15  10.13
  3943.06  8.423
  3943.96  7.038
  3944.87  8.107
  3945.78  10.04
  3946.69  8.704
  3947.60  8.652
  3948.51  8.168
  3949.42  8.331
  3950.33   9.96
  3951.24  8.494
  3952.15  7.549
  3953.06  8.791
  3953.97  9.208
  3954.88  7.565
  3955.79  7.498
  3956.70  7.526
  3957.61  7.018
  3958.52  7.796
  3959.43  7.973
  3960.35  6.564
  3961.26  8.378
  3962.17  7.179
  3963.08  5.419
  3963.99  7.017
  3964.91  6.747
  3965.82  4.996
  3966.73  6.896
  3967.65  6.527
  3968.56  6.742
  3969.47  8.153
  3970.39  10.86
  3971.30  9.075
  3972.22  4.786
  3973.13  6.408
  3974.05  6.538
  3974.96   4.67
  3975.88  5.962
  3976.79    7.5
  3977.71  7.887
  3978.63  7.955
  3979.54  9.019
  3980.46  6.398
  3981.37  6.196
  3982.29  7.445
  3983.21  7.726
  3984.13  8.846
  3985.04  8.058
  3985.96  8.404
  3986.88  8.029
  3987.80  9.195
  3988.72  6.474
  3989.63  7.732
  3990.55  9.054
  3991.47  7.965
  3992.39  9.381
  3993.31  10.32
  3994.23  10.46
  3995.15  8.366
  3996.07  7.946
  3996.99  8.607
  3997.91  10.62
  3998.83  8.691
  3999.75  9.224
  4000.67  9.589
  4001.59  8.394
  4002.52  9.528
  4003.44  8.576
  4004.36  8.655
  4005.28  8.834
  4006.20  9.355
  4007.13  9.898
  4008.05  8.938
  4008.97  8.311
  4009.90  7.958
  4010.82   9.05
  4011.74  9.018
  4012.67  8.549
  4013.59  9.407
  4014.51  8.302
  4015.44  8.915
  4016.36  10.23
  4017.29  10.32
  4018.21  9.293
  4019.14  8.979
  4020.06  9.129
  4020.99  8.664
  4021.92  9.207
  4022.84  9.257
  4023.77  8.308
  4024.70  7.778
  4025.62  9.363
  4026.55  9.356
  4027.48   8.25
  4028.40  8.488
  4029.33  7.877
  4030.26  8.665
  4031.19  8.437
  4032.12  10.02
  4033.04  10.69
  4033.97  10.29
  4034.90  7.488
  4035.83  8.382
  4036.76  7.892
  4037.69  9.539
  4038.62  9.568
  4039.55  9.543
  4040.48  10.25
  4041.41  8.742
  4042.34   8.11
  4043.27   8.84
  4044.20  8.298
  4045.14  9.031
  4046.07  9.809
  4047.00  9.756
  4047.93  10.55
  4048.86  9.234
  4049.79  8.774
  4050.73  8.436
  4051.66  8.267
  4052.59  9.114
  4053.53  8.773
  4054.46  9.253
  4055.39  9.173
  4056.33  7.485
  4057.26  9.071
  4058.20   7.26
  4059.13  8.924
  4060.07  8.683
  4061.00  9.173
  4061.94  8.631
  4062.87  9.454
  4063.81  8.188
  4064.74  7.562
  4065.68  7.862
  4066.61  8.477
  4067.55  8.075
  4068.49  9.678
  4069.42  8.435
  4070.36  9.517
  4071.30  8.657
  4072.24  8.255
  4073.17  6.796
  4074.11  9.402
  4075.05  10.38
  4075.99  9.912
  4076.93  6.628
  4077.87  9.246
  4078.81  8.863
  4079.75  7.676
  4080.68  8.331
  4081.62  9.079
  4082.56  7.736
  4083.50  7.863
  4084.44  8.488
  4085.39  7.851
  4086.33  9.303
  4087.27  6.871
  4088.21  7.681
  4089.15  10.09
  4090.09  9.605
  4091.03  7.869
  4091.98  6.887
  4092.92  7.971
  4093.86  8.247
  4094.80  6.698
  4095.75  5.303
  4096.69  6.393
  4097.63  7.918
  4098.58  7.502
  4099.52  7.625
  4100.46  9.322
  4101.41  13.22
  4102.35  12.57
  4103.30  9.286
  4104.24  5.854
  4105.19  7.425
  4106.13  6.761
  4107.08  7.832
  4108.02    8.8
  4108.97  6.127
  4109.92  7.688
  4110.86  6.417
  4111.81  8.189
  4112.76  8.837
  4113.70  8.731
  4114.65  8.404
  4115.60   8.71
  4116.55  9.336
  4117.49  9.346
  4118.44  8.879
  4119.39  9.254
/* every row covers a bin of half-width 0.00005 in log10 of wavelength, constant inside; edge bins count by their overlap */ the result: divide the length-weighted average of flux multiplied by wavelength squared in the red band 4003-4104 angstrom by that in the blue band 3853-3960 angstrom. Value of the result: 1.1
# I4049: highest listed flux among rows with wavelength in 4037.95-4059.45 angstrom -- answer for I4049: 10.55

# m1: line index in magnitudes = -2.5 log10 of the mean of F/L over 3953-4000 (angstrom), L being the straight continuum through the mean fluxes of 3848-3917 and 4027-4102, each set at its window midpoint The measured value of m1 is 0.09 mag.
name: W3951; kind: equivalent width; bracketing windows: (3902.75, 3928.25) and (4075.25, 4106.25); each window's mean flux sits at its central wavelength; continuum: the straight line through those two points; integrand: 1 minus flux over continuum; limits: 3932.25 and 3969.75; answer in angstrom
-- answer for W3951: 3.5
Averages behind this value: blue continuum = 8.68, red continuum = 8.28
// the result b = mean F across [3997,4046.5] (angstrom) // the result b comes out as 9.01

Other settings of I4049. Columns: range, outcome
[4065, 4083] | 10.38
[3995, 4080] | 10.69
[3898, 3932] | 10.64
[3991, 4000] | 10.62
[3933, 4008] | 10.86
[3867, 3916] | 11.54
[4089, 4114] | 13.22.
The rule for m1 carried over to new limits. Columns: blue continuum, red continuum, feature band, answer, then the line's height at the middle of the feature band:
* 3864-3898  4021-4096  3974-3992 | 0.12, 8.47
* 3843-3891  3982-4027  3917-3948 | 0.04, 8.67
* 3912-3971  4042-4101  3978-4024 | -0.06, 8.28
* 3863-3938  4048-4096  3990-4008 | -0.09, 8.36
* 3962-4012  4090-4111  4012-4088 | -0.10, 8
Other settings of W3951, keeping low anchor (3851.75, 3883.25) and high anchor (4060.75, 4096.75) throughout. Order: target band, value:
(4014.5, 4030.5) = -0.96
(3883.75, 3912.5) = 3.34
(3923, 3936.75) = 1.25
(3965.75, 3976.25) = 2.05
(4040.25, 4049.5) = -0.94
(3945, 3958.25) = 0.32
